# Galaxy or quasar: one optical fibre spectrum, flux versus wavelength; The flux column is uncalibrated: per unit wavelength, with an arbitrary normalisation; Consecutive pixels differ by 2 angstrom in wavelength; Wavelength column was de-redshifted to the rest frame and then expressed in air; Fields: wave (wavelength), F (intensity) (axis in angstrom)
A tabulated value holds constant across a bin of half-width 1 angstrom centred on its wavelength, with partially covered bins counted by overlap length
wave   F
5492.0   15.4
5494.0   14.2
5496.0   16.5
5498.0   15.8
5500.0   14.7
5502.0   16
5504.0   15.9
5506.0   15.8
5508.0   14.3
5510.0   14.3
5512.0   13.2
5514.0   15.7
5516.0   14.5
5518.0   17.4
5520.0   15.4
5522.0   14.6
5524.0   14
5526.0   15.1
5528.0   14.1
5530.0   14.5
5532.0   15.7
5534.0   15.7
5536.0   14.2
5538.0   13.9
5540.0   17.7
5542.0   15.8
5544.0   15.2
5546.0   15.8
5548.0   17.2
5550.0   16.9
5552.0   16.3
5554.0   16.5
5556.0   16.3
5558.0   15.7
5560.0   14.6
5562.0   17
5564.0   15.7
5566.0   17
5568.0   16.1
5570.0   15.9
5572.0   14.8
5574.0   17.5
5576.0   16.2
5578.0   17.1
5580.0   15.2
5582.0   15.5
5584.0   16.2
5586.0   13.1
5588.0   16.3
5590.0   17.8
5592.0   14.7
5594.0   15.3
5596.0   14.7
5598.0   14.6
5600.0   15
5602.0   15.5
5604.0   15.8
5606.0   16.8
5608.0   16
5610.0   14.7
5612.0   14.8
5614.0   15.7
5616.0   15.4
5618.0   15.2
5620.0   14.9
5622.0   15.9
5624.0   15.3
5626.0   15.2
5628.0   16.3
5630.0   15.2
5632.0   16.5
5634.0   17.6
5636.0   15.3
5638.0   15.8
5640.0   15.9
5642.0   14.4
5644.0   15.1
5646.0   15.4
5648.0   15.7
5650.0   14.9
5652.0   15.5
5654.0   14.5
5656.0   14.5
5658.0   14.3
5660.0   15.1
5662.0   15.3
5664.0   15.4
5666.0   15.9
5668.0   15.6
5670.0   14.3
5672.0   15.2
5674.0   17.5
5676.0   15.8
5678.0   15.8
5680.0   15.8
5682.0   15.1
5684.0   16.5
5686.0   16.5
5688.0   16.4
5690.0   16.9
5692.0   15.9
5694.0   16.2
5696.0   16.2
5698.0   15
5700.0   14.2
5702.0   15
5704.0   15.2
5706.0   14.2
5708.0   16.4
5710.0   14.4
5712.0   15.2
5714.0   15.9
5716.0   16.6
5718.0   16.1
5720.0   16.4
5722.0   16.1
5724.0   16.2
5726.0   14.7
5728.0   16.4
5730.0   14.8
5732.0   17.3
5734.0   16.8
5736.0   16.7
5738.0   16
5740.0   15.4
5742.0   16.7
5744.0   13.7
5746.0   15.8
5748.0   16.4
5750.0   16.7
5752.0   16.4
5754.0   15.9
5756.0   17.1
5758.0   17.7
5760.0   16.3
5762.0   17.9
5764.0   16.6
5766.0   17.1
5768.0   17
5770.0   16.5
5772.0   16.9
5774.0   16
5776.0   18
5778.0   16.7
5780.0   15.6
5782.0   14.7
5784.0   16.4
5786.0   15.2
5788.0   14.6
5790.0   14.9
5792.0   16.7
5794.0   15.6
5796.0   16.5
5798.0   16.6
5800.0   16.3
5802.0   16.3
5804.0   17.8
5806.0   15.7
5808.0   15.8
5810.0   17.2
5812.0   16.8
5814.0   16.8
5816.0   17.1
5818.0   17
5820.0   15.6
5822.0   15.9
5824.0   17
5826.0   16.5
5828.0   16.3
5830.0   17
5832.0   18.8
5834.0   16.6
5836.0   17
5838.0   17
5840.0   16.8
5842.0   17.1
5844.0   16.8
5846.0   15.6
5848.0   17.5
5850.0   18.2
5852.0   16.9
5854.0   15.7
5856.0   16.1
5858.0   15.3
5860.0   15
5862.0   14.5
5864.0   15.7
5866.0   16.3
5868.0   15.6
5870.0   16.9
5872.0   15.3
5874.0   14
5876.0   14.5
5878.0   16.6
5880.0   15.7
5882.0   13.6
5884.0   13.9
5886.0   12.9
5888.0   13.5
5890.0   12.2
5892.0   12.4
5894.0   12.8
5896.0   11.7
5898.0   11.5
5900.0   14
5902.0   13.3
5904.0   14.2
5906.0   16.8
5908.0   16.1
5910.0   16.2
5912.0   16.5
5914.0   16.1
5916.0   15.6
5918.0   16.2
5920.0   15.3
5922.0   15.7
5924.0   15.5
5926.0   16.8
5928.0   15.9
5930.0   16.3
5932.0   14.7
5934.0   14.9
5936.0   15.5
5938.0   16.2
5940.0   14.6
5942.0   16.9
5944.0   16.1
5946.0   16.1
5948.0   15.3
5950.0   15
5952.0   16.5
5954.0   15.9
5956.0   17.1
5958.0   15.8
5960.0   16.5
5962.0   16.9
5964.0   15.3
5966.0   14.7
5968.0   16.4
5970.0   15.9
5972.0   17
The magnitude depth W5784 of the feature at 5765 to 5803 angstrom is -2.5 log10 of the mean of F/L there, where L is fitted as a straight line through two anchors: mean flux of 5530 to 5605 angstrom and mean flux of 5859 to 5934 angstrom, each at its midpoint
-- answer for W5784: -0.07 mag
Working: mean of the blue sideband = 15.8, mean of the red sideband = 14.9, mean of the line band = 16.2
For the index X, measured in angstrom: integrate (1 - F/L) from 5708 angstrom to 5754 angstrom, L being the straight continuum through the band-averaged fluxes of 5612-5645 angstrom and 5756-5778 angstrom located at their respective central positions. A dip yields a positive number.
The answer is 1.9 angstrom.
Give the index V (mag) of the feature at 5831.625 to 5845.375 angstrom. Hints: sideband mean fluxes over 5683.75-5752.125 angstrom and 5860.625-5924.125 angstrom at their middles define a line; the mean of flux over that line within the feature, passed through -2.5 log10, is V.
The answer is -0.13 mag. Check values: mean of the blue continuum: 15.9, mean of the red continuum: 14.7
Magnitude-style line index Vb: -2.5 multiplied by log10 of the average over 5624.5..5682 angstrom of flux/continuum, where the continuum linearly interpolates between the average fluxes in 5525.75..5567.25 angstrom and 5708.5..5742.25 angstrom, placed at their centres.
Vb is 0.03 mag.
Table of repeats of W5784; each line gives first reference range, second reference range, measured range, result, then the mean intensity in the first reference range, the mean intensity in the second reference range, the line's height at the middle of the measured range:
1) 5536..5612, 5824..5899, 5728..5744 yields -0.03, 15.8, 15.4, 15.6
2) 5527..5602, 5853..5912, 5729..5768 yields -0.09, 15.7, 14.6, 15.1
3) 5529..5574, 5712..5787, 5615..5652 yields 0.03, 15.9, 16.3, 16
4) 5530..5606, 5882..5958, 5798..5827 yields -0.09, 15.8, 15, 15.3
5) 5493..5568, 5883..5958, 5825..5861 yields -0.11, 15.5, 15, 15.1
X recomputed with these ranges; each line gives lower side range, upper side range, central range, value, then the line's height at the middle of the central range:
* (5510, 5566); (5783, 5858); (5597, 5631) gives 0.8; 15.8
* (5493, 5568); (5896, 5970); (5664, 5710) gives -0.4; 15.5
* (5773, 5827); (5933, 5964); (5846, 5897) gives 3.8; 16.1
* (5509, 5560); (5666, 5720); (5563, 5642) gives -0.8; 15.5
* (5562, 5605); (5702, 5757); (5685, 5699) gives -0.3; 15.9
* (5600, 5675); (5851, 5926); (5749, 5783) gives -3.3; 15.2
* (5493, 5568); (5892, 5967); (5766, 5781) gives -1.2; 15.4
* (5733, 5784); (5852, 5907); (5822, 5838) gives -1.8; 15.3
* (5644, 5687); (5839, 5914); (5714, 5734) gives -1.0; 15.3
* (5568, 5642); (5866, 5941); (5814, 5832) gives -1.9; 15.1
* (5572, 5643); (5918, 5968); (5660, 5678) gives 0.1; 15.7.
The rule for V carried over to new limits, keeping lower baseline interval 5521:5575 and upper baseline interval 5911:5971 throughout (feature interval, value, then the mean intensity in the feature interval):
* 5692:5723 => 0.02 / 15.6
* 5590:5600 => 0.04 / 15.1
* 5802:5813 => -0.05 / 16.6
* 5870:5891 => 0.11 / 14.3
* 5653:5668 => 0.05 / 15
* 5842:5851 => -0.08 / 17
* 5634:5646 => 0.02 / 15.5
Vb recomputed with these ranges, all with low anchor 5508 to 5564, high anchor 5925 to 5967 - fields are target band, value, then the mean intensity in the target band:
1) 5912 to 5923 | 0.00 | 15.8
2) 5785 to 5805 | -0.02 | 16.1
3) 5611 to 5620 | 0.02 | 15.2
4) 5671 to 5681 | -0.03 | 16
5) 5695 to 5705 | 0.03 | 15.1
